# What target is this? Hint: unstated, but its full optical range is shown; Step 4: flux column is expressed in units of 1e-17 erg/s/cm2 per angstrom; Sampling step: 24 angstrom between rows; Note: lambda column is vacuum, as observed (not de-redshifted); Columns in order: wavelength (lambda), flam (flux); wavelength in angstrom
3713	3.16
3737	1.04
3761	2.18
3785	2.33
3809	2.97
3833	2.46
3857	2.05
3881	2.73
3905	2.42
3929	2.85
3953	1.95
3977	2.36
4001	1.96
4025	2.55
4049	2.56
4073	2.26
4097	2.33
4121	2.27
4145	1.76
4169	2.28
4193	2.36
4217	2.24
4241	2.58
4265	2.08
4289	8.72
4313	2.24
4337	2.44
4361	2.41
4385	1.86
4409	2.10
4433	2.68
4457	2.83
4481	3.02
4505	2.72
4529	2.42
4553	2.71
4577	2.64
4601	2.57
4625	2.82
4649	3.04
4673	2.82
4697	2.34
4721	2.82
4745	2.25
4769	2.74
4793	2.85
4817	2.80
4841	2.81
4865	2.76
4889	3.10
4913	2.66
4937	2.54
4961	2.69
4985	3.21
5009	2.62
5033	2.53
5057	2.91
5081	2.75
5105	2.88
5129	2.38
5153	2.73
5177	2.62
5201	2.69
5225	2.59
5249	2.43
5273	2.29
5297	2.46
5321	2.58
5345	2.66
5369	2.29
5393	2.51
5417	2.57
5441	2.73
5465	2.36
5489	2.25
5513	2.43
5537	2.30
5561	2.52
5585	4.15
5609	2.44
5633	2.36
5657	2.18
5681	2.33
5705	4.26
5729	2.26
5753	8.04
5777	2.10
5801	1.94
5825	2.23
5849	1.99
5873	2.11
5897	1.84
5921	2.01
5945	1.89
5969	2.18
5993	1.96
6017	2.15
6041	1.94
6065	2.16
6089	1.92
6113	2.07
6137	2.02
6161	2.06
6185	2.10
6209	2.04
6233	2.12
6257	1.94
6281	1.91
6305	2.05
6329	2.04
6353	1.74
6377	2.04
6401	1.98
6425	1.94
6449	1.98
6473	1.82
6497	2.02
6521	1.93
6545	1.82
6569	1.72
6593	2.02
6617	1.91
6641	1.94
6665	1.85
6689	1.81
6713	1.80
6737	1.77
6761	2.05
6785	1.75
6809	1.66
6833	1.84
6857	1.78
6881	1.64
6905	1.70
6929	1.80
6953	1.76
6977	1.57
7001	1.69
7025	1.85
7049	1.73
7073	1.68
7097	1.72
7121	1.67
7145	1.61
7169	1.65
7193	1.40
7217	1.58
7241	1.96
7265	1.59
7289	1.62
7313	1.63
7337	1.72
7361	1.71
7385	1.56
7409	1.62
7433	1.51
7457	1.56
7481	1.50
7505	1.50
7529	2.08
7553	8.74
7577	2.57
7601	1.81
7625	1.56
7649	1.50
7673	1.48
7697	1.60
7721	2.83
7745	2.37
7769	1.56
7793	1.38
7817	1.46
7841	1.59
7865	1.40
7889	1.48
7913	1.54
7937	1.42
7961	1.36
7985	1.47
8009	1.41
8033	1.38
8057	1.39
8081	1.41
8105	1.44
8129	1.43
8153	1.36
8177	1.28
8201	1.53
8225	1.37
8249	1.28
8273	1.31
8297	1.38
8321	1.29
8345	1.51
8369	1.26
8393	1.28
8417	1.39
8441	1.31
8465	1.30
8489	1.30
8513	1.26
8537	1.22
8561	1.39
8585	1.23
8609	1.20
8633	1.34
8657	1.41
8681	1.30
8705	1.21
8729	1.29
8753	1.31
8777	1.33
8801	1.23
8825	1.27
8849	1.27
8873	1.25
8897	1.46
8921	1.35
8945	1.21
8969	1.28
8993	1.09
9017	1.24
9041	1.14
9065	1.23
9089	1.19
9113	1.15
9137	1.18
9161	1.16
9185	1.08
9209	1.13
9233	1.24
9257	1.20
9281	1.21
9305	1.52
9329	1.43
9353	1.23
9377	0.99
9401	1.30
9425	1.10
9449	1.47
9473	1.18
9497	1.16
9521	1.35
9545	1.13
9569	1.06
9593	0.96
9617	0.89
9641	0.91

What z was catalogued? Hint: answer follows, 0.15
